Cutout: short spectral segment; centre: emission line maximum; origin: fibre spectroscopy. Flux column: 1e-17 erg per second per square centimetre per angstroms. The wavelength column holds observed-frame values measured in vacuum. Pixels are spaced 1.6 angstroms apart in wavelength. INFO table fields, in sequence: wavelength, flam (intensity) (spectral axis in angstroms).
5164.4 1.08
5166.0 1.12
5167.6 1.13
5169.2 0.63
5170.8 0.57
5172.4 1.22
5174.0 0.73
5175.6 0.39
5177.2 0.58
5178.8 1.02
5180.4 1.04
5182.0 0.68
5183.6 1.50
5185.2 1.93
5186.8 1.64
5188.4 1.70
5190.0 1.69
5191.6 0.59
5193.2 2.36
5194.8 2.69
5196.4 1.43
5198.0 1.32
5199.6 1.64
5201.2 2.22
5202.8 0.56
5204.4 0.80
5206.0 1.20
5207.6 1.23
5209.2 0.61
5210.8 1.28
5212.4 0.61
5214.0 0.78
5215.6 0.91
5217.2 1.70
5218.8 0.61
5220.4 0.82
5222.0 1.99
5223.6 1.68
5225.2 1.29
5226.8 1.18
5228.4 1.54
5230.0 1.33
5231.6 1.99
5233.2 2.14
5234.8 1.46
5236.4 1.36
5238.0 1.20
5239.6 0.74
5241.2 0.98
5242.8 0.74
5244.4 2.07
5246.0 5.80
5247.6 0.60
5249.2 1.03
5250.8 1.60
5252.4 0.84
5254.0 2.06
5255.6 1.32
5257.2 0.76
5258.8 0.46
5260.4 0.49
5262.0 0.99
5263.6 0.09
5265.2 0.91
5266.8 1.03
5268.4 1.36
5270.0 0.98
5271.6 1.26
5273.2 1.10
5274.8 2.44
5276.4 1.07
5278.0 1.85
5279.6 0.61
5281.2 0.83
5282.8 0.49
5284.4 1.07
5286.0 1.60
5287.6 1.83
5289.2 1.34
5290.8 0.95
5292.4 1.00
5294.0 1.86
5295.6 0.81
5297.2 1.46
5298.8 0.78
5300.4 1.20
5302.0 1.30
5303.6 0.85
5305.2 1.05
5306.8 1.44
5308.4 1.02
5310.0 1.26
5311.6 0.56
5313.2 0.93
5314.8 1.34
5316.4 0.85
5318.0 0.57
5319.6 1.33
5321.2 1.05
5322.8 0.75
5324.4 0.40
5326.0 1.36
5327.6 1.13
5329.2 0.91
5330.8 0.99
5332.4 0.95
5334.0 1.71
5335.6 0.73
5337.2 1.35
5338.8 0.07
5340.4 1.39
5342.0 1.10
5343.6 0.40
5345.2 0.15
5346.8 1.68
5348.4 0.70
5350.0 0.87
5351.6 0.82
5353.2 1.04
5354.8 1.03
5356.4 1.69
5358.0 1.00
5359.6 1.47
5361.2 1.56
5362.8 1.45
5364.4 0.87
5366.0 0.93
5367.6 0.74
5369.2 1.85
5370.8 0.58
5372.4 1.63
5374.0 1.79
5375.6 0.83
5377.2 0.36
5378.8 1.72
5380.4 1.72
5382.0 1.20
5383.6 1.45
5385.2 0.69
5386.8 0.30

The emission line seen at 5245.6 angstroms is [O III]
